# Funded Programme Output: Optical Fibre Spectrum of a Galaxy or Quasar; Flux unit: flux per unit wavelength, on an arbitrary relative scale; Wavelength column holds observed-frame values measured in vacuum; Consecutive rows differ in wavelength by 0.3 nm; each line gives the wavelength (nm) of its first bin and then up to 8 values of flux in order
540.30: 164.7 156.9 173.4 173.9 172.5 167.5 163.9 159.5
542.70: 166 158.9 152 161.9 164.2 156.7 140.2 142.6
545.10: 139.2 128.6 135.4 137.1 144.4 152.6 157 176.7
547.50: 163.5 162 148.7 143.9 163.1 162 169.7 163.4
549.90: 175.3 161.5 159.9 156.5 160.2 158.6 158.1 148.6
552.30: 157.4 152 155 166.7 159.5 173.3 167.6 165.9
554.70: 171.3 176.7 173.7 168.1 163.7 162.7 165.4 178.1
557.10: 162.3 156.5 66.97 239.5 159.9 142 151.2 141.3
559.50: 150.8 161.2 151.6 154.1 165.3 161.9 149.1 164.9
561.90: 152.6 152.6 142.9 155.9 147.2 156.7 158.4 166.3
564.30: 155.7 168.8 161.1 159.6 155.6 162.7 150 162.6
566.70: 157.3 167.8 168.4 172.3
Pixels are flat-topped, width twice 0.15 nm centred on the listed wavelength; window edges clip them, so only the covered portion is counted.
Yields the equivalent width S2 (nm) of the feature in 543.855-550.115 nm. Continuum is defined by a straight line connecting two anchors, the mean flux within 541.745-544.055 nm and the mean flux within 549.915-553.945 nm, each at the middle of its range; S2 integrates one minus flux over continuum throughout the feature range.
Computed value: 0.27 nm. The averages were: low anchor 161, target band 154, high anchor 160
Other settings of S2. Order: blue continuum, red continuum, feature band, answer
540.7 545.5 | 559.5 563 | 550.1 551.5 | -0.02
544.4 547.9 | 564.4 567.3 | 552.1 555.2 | -0.23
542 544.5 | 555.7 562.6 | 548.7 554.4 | -0.14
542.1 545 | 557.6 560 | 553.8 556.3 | -0.25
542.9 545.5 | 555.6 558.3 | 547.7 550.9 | -0.12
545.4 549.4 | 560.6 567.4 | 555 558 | -0.08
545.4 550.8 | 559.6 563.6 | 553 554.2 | -0.08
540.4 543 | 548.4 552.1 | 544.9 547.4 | 0.26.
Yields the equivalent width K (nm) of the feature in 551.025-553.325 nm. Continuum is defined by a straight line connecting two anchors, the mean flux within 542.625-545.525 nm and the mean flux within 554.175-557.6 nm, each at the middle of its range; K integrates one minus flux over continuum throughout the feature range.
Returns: 0.06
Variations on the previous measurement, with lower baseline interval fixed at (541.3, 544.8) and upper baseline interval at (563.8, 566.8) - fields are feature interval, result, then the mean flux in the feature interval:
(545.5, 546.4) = 0.12 nm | 138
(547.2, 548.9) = 0.02 nm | 158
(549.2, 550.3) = -0.05 nm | 168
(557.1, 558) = 0.10 nm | 141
